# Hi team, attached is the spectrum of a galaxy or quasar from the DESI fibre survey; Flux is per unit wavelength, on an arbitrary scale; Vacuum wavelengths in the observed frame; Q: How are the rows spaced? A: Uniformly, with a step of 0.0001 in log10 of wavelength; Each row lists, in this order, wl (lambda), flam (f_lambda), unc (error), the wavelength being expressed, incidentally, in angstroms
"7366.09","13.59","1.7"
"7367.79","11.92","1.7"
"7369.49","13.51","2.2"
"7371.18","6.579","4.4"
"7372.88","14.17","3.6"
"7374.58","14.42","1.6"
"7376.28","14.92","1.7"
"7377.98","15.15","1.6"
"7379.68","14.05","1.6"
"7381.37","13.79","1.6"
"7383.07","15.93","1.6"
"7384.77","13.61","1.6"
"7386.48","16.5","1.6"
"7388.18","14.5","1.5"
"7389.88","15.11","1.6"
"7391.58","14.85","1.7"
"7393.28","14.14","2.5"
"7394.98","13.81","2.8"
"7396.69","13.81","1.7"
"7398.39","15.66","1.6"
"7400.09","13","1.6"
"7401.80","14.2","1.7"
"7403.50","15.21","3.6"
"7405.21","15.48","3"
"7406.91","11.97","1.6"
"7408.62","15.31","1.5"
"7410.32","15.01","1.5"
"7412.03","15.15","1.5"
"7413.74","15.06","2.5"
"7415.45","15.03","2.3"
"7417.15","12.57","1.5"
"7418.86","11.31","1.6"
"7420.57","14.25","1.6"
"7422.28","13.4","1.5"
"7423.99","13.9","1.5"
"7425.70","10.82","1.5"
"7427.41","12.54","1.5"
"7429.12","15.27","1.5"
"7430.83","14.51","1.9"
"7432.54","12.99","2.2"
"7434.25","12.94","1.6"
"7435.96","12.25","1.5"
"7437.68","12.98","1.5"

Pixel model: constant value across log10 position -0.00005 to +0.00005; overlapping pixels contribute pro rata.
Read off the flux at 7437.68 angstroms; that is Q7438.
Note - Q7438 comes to 12.98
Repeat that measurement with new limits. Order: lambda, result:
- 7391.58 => 14.85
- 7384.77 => 13.61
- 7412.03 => 15.15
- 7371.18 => 6.579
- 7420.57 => 14.25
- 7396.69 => 13.81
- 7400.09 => 13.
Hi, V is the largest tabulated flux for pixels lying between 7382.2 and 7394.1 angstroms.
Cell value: 16.5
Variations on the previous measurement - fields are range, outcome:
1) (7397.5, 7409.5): 15.66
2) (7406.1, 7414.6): 15.31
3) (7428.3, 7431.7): 15.27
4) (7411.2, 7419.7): 15.15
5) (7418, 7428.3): 14.25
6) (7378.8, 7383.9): 15.93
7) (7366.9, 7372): 13.51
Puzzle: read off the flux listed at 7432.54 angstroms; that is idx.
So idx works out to 12.99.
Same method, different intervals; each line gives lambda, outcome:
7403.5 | 15.21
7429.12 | 15.27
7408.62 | 15.31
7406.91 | 11.97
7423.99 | 13.9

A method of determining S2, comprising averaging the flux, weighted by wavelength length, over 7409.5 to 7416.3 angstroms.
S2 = 15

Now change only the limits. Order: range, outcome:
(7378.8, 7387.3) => 14.8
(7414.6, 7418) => 13.8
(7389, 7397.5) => 14.3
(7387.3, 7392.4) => 14.8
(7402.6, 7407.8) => 14.2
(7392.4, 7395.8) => 14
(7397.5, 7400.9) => 14.4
